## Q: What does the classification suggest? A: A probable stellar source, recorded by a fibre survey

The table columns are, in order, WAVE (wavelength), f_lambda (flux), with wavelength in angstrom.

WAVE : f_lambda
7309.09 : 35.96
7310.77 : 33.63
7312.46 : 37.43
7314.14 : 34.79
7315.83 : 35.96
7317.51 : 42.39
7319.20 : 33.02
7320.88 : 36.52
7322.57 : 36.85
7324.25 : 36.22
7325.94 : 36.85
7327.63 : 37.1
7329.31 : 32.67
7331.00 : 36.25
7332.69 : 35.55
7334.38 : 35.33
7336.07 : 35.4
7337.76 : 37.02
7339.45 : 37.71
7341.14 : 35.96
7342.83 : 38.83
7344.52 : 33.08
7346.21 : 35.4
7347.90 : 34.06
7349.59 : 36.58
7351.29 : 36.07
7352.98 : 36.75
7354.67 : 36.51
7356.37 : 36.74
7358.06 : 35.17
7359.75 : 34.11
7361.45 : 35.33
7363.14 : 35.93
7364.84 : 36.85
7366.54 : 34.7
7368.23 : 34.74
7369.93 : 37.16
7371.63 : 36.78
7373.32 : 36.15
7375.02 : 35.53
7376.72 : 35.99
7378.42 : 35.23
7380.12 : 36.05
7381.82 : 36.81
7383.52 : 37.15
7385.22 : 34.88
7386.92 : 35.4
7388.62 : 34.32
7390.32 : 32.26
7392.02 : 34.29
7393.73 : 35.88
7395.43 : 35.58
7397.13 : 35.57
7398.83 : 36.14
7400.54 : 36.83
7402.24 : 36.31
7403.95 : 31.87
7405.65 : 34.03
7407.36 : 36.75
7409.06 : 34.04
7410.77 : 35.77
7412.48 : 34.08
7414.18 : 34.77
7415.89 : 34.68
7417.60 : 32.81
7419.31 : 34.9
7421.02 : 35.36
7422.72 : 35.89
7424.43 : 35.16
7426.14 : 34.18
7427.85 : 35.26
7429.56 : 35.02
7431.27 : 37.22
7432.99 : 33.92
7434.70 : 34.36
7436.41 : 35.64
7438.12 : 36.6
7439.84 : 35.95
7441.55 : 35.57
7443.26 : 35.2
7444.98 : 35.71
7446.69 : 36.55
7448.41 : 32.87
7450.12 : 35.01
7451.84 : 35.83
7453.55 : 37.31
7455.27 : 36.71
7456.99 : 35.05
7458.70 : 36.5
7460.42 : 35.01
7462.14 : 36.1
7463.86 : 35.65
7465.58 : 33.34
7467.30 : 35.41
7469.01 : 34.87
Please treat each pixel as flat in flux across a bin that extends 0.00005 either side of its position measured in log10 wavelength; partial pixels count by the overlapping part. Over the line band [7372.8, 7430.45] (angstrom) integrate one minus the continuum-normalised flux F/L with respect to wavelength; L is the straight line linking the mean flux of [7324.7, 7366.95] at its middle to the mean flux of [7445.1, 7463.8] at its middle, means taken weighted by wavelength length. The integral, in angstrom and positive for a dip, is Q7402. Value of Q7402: 1.01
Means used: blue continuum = 35.8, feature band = 35.1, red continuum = 35.7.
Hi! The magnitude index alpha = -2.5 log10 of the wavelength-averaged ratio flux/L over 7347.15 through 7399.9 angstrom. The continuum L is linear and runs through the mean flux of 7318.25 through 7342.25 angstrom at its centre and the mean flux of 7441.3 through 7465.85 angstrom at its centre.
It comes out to 0.005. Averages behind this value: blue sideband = 35.9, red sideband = 35.5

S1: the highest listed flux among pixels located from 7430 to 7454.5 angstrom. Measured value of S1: 37.31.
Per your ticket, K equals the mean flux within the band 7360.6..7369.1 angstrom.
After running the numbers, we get 35.5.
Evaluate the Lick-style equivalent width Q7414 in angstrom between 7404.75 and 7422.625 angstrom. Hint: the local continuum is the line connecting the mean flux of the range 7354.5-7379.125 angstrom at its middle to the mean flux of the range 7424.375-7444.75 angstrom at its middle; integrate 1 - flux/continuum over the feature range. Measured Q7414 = 0.4 angstrom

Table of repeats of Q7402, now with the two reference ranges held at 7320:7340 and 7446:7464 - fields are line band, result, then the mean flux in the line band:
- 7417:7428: 0.3 angstrom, 34.8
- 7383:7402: 0.3 angstrom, 35.3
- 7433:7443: 0.1 angstrom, 35.5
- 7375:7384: -0.1 angstrom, 36.1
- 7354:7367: 0.1 angstrom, 35.7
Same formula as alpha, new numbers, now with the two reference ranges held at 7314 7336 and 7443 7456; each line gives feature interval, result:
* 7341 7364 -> 0.01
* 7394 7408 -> 0.01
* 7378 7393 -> 0.02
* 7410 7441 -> 0.02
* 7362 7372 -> 0.00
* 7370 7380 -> 0.00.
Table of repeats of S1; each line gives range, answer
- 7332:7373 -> 38.83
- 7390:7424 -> 36.83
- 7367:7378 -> 37.16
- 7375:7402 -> 37.15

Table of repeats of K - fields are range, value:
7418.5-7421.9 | 35.2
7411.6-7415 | 34.5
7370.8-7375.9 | 36.2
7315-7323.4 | 37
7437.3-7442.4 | 36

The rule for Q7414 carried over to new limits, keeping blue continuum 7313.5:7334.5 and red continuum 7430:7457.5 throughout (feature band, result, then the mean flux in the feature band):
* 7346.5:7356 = 0.0 angstrom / 36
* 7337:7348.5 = 0.0 angstrom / 36.1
